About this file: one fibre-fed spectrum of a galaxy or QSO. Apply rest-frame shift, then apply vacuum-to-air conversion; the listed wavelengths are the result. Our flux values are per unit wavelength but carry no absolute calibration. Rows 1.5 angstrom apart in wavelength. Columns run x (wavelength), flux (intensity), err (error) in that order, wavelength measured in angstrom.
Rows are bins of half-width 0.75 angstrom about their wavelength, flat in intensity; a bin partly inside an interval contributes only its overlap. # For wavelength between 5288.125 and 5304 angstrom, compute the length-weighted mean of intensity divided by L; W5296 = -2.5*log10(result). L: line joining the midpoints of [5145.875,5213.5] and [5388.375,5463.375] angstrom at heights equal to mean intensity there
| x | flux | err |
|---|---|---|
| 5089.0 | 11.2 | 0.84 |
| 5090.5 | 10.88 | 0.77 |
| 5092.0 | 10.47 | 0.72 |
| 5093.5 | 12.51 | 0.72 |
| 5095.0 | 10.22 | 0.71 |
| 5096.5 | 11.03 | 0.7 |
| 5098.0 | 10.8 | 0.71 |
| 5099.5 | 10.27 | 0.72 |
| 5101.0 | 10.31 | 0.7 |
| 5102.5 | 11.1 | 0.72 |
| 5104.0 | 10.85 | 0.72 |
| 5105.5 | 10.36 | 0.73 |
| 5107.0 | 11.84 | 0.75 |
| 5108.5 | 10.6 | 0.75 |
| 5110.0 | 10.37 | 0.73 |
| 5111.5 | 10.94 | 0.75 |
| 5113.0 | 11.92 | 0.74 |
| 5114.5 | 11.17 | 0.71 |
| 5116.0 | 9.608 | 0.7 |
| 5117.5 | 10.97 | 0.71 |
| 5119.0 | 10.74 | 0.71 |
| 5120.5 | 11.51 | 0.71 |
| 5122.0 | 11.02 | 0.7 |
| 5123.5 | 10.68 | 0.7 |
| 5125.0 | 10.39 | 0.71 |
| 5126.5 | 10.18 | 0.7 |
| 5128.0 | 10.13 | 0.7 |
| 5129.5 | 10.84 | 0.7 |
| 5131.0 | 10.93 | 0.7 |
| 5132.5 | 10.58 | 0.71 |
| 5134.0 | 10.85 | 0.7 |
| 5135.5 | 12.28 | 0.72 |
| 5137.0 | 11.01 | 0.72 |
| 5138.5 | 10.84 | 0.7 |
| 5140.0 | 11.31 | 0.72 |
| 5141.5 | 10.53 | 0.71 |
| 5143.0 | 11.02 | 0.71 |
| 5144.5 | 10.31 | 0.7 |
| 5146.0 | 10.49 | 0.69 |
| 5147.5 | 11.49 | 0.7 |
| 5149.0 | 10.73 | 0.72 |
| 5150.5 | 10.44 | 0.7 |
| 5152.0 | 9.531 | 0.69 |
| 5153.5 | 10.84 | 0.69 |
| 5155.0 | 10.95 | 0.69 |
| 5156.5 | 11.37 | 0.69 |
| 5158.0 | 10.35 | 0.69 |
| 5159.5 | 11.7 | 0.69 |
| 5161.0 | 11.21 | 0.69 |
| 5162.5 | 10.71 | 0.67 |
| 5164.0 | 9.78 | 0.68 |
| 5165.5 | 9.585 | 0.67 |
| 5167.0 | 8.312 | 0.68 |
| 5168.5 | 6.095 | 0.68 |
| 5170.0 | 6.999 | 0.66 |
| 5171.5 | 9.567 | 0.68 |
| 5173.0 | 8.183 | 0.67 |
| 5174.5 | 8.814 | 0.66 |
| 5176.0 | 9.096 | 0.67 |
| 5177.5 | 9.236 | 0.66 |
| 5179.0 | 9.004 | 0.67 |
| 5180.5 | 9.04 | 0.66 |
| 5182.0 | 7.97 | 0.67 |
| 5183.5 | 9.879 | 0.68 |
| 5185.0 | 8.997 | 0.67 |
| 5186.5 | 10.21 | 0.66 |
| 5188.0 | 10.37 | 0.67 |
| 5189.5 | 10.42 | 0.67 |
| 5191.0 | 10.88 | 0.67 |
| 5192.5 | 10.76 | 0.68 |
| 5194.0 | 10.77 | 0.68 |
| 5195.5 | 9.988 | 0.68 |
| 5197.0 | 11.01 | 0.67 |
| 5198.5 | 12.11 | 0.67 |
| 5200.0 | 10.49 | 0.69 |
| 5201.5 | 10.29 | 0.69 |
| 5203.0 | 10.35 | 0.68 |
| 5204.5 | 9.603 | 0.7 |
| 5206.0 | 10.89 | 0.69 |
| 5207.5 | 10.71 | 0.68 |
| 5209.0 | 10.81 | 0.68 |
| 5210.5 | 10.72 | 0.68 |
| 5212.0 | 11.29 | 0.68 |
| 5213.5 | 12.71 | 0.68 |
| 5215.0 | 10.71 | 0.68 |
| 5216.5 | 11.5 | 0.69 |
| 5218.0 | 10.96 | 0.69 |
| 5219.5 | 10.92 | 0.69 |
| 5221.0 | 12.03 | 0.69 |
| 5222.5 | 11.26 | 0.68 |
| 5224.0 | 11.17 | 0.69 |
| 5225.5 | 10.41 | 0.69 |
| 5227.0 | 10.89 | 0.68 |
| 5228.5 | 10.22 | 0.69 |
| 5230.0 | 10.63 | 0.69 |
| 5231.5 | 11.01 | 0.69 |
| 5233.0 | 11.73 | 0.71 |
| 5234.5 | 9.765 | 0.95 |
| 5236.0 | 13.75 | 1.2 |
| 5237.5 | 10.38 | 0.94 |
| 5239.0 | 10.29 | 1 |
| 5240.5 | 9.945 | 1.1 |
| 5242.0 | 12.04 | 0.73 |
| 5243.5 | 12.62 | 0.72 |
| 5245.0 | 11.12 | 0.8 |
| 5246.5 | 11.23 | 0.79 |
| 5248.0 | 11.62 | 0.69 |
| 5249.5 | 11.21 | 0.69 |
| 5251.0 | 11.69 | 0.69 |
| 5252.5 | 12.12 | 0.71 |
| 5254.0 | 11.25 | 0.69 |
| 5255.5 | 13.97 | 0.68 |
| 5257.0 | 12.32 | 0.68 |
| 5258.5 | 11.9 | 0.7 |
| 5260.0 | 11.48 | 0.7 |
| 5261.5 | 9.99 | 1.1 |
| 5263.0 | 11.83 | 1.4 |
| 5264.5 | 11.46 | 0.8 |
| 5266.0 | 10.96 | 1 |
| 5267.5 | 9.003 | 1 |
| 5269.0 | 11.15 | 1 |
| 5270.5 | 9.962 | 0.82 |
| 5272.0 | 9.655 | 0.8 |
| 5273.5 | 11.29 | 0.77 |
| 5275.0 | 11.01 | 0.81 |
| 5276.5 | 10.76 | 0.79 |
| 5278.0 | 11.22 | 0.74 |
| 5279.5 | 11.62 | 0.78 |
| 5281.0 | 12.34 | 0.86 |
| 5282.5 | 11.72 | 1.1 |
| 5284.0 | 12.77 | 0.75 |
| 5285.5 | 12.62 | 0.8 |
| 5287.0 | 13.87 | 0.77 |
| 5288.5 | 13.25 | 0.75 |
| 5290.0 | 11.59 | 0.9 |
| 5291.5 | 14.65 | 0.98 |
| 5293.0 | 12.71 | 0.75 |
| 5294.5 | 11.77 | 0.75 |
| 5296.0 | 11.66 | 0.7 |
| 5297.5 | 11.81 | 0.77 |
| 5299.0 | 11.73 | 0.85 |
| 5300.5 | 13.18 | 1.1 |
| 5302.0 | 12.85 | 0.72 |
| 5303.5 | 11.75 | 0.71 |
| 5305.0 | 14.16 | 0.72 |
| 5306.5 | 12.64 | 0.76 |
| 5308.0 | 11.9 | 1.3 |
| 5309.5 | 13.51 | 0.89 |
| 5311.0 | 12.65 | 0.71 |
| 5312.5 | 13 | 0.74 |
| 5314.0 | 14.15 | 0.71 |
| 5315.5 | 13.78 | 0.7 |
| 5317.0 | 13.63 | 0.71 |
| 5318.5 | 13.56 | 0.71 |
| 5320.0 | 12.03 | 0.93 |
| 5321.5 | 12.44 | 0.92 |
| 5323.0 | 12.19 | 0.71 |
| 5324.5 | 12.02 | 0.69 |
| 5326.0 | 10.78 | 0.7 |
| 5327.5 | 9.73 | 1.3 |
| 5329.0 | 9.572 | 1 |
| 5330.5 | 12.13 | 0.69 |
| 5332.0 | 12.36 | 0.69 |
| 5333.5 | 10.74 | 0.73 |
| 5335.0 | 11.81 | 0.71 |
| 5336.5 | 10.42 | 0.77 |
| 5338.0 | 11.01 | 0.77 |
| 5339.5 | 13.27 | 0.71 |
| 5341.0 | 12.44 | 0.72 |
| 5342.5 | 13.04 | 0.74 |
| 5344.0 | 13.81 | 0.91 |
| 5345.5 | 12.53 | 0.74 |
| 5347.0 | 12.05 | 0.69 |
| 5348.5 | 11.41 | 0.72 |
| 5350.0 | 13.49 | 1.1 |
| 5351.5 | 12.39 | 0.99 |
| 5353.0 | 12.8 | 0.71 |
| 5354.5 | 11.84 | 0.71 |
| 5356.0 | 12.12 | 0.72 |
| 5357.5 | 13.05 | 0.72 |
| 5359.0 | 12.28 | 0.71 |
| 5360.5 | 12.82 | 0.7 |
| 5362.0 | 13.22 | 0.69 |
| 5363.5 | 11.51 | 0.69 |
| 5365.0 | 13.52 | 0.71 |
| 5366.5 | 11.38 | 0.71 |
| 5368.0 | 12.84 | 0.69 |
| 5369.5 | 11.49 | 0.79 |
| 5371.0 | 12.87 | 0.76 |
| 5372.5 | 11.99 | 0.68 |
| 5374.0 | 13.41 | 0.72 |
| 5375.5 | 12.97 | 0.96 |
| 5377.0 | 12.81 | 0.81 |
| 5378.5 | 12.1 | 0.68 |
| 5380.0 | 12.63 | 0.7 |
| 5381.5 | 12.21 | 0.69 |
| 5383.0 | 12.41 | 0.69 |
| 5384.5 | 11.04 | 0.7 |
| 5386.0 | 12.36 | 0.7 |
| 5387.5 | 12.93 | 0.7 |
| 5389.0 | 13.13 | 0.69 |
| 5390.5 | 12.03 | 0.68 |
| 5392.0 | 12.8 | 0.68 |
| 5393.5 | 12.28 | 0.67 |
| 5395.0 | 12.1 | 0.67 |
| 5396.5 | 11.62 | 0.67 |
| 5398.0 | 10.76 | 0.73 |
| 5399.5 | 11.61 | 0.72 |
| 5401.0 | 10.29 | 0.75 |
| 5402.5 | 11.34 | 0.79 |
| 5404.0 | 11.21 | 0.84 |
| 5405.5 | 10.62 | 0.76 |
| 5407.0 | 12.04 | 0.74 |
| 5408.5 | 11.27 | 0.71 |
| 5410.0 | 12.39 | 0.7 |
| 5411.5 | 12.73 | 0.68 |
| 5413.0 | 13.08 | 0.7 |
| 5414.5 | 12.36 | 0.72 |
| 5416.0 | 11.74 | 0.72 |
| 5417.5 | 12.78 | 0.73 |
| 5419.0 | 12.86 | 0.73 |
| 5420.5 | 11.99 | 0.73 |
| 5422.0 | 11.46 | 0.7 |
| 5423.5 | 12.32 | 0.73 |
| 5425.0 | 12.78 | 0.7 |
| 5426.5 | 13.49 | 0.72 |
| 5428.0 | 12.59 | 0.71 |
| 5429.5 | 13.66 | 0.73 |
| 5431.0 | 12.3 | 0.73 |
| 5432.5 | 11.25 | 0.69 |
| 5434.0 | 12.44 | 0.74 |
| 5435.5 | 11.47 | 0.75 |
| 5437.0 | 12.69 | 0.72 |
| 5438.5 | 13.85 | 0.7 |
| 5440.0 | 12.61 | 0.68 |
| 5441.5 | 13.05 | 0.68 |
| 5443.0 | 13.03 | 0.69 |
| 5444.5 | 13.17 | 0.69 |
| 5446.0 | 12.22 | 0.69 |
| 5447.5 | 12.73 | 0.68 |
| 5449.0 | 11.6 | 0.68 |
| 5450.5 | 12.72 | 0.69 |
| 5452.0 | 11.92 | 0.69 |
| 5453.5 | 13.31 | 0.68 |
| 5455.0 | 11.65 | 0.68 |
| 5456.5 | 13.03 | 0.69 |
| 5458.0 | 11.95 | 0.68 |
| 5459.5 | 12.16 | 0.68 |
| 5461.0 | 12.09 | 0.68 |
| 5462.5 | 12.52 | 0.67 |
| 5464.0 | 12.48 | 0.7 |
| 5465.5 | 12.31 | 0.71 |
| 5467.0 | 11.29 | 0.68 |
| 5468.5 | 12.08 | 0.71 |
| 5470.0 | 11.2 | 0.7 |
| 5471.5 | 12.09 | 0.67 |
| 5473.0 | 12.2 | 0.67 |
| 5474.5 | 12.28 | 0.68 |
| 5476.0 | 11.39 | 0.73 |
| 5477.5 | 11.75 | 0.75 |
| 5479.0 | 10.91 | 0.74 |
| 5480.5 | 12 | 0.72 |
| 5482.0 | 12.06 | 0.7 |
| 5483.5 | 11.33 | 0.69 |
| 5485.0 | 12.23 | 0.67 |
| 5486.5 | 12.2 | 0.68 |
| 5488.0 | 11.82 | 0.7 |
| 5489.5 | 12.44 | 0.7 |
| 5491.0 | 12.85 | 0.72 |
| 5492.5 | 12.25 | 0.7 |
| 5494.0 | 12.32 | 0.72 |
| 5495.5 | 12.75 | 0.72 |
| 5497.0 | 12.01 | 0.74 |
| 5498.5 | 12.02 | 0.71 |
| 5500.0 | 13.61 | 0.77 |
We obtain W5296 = -0.12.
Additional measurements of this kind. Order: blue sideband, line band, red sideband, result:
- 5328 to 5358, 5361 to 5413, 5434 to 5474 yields 0.01 mag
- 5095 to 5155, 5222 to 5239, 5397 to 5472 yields 0.03 mag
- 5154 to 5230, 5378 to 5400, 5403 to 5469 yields -0.02 mag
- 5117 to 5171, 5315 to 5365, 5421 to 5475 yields -0.05 mag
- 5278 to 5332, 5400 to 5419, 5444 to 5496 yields 0.04 mag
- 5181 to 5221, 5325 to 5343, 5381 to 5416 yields 0.01 mag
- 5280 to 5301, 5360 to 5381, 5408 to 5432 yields 0.00 mag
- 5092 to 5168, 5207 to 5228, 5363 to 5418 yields 0.01 mag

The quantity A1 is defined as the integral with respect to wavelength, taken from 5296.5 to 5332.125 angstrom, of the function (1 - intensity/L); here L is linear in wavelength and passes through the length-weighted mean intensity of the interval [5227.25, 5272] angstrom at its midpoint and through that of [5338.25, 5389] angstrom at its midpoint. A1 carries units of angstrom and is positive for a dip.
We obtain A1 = -1.3 angstrom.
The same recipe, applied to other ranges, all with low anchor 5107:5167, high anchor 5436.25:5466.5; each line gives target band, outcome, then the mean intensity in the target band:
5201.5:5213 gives 0.52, 10.6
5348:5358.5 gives -0.42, 12.5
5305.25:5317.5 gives -1.51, 13.2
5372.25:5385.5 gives -0.31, 12.4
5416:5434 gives -0.10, 12.5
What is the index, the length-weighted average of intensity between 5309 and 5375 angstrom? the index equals 12.3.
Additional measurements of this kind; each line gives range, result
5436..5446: 13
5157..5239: 10.3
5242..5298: 11.7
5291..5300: 12.3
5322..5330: 10.9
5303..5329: 12.5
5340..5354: 12.7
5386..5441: 12.2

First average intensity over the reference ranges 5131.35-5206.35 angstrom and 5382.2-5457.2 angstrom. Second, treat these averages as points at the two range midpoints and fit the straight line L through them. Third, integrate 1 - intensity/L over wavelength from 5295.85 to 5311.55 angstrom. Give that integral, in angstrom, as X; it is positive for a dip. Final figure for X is -1.8 angstrom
